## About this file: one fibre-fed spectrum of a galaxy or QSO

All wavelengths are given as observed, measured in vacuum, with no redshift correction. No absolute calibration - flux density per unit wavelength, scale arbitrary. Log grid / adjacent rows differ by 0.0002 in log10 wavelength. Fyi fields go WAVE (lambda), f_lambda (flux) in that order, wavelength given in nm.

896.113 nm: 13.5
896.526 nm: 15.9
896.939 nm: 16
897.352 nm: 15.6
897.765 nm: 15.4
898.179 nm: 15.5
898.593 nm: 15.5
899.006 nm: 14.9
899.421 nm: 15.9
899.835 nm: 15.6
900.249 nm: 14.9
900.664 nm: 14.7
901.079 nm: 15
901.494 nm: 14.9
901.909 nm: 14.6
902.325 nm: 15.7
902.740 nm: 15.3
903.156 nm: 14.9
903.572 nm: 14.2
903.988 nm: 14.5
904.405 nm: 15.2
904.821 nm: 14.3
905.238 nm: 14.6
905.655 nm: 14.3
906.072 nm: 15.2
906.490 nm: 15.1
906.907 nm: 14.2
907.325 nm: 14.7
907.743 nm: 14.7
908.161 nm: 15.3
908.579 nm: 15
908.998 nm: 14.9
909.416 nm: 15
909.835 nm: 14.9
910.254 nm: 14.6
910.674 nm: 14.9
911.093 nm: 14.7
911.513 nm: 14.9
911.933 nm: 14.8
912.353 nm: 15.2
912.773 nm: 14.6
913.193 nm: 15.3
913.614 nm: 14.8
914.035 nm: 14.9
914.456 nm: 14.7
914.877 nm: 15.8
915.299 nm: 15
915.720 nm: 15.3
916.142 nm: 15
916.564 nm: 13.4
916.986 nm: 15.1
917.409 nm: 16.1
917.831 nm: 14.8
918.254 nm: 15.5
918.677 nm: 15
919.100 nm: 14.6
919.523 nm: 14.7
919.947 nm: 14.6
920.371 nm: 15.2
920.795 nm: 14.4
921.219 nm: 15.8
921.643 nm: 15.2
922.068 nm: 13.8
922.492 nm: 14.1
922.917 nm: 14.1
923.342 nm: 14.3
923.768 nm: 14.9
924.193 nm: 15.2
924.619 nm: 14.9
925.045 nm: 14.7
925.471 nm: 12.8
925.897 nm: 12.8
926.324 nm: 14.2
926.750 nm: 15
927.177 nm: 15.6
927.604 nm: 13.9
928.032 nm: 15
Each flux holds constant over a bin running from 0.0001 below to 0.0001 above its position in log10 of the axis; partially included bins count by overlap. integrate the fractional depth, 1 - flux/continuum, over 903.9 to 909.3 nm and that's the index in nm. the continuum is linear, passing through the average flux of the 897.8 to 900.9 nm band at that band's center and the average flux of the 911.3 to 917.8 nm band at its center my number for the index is 0.13 nm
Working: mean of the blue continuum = 15.3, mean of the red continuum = 15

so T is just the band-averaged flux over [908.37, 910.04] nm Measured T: 15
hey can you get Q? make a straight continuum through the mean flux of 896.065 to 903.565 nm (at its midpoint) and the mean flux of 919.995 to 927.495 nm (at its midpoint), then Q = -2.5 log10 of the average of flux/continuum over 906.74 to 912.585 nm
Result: 0.006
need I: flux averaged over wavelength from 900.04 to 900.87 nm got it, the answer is 14.8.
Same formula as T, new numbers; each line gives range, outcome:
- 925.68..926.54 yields 13.5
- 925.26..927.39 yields 14.1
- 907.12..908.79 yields 14.9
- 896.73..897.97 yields 15.7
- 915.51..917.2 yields 14.7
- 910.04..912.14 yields 14.8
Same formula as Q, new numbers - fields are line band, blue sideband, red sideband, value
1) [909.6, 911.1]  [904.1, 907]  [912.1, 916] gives 0.01 mag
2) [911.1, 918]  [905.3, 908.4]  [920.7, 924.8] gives -0.02 mag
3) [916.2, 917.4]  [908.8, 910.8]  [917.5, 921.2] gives 0.02 mag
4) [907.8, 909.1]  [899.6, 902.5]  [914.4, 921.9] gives 0.00 mag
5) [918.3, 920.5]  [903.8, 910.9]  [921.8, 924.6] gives -0.02 mag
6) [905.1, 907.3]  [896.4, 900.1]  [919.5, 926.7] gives 0.04 mag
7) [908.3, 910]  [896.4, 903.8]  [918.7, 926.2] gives 0.00 mag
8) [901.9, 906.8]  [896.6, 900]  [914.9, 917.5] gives 0.04 mag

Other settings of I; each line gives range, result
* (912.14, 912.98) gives 14.9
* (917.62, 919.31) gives 15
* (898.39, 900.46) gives 15.4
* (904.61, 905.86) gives 14.4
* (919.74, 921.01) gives 14.7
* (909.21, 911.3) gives 14.8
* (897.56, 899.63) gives 15.4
